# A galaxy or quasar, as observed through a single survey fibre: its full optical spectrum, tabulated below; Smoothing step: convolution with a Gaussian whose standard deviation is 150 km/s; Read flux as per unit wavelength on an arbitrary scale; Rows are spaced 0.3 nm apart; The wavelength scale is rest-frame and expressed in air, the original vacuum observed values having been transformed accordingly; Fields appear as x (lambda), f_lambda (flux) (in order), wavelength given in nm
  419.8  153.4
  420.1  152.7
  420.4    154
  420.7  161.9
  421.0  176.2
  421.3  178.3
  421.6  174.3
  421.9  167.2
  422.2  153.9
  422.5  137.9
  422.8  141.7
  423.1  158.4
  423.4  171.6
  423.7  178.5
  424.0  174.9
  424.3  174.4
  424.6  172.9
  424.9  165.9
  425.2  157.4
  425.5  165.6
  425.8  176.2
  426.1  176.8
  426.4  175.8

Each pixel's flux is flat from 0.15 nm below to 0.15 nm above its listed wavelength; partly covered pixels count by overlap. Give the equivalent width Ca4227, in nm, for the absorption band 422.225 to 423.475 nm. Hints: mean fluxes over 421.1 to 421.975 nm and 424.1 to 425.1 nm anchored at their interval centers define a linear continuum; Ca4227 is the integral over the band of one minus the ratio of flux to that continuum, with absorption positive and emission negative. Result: 0.15 nm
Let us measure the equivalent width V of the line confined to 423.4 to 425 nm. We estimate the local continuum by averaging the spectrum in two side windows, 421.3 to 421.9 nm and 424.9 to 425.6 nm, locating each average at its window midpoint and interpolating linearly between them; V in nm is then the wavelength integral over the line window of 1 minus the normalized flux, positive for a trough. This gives -0.077 nm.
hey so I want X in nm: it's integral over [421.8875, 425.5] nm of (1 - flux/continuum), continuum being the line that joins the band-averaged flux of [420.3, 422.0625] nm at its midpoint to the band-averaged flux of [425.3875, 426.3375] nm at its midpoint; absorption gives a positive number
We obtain 0.18 nm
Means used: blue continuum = 169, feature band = 163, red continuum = 173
